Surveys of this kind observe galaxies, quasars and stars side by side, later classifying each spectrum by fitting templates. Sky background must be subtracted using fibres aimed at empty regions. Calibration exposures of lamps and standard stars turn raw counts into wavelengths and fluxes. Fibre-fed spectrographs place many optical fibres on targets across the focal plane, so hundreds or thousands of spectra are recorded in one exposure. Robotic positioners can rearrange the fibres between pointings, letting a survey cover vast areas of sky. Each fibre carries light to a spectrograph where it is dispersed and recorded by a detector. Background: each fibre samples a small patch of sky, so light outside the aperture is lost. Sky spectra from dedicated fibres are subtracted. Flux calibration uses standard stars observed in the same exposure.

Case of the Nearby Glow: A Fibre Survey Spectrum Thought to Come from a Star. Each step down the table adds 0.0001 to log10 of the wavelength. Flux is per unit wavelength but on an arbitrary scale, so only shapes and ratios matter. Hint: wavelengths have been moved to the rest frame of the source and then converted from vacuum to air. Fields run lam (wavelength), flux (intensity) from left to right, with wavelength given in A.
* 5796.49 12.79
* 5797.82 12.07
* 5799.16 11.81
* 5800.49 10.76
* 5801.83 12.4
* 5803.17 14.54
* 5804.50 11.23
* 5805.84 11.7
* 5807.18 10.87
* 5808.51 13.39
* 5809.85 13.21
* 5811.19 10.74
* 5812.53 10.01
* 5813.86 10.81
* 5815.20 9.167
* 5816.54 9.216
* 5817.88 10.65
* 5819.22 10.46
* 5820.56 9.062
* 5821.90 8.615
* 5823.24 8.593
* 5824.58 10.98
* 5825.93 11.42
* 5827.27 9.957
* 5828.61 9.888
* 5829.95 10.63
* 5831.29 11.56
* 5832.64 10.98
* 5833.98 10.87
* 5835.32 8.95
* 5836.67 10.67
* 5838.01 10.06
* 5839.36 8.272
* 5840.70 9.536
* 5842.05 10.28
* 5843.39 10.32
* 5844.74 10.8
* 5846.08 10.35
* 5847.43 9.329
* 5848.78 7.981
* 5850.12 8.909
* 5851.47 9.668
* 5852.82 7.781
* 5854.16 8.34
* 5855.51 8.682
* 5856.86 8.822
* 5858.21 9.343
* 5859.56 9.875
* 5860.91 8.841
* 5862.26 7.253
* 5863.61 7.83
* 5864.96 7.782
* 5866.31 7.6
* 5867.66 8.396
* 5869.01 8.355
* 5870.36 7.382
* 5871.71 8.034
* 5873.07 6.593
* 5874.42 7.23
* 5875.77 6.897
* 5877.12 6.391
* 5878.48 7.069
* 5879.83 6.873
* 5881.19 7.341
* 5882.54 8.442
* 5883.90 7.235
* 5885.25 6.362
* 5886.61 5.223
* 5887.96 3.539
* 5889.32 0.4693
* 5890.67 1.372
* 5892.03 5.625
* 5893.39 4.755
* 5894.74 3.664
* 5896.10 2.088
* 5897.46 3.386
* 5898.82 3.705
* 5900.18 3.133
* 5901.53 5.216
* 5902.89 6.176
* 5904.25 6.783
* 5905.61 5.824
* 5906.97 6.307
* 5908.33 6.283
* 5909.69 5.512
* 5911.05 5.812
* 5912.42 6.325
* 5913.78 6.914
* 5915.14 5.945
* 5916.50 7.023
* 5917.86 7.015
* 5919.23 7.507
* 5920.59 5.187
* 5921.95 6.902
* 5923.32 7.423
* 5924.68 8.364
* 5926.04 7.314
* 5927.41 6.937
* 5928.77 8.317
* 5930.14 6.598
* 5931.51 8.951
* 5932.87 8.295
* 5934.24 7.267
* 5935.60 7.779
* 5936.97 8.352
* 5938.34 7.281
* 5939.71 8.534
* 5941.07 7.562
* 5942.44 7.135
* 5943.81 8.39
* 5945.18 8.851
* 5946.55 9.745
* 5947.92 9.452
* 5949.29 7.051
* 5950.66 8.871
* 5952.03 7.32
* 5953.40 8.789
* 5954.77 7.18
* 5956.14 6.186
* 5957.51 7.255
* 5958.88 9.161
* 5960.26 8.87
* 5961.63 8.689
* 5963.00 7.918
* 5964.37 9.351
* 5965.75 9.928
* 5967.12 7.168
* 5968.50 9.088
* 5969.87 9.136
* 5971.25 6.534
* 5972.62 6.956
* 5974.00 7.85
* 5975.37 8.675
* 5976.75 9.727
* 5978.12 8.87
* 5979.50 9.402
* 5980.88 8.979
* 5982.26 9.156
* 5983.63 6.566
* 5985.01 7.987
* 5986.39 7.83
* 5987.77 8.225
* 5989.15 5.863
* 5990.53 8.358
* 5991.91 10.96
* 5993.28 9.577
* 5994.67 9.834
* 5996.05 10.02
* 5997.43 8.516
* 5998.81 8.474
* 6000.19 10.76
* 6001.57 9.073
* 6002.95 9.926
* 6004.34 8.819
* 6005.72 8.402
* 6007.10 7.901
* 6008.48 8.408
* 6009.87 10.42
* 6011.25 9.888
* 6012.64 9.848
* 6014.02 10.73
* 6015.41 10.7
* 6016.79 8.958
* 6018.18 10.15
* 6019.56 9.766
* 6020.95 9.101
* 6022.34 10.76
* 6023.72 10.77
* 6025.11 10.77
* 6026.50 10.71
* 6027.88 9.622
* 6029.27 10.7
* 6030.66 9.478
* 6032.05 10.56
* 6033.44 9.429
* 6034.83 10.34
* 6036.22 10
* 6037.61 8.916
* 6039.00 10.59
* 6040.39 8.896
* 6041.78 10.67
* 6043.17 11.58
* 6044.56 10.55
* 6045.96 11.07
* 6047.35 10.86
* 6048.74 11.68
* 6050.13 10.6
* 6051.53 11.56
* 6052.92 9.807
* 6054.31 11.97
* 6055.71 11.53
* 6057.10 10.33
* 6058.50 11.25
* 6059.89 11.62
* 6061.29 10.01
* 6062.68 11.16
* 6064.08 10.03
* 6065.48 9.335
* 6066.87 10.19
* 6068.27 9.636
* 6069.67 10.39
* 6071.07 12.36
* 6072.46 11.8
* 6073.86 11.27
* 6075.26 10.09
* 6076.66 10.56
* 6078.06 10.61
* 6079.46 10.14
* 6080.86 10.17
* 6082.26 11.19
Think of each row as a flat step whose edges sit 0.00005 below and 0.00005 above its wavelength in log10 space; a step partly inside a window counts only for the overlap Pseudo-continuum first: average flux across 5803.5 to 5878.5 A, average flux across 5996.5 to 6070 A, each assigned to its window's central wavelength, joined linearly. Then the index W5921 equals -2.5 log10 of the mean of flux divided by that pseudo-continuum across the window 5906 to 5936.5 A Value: 0.36 mag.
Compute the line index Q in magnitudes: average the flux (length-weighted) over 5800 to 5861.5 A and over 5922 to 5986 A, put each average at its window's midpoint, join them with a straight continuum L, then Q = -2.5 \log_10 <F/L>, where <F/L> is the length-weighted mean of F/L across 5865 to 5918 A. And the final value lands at 0.49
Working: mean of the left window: 10.2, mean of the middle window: 5.86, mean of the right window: 8.14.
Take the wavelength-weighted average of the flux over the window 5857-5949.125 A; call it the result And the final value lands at 6.75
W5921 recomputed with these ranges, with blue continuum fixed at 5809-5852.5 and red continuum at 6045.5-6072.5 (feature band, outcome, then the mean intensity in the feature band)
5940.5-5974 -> 0.269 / 8.18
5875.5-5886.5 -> 0.414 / 6.98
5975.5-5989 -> 0.247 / 8.42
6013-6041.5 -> 0.070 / 10.1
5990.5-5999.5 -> 0.124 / 9.47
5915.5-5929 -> 0.406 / 7.13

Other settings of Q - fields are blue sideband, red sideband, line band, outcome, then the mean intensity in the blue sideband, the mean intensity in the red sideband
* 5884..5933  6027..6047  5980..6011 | -0.01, 5.72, 10.2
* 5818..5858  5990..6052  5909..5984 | 0.25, 9.72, 9.97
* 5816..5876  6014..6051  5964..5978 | 0.18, 9.19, 10.3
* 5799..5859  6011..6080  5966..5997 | 0.22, 10.2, 10.5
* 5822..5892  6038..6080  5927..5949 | 0.15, 8.31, 10.7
